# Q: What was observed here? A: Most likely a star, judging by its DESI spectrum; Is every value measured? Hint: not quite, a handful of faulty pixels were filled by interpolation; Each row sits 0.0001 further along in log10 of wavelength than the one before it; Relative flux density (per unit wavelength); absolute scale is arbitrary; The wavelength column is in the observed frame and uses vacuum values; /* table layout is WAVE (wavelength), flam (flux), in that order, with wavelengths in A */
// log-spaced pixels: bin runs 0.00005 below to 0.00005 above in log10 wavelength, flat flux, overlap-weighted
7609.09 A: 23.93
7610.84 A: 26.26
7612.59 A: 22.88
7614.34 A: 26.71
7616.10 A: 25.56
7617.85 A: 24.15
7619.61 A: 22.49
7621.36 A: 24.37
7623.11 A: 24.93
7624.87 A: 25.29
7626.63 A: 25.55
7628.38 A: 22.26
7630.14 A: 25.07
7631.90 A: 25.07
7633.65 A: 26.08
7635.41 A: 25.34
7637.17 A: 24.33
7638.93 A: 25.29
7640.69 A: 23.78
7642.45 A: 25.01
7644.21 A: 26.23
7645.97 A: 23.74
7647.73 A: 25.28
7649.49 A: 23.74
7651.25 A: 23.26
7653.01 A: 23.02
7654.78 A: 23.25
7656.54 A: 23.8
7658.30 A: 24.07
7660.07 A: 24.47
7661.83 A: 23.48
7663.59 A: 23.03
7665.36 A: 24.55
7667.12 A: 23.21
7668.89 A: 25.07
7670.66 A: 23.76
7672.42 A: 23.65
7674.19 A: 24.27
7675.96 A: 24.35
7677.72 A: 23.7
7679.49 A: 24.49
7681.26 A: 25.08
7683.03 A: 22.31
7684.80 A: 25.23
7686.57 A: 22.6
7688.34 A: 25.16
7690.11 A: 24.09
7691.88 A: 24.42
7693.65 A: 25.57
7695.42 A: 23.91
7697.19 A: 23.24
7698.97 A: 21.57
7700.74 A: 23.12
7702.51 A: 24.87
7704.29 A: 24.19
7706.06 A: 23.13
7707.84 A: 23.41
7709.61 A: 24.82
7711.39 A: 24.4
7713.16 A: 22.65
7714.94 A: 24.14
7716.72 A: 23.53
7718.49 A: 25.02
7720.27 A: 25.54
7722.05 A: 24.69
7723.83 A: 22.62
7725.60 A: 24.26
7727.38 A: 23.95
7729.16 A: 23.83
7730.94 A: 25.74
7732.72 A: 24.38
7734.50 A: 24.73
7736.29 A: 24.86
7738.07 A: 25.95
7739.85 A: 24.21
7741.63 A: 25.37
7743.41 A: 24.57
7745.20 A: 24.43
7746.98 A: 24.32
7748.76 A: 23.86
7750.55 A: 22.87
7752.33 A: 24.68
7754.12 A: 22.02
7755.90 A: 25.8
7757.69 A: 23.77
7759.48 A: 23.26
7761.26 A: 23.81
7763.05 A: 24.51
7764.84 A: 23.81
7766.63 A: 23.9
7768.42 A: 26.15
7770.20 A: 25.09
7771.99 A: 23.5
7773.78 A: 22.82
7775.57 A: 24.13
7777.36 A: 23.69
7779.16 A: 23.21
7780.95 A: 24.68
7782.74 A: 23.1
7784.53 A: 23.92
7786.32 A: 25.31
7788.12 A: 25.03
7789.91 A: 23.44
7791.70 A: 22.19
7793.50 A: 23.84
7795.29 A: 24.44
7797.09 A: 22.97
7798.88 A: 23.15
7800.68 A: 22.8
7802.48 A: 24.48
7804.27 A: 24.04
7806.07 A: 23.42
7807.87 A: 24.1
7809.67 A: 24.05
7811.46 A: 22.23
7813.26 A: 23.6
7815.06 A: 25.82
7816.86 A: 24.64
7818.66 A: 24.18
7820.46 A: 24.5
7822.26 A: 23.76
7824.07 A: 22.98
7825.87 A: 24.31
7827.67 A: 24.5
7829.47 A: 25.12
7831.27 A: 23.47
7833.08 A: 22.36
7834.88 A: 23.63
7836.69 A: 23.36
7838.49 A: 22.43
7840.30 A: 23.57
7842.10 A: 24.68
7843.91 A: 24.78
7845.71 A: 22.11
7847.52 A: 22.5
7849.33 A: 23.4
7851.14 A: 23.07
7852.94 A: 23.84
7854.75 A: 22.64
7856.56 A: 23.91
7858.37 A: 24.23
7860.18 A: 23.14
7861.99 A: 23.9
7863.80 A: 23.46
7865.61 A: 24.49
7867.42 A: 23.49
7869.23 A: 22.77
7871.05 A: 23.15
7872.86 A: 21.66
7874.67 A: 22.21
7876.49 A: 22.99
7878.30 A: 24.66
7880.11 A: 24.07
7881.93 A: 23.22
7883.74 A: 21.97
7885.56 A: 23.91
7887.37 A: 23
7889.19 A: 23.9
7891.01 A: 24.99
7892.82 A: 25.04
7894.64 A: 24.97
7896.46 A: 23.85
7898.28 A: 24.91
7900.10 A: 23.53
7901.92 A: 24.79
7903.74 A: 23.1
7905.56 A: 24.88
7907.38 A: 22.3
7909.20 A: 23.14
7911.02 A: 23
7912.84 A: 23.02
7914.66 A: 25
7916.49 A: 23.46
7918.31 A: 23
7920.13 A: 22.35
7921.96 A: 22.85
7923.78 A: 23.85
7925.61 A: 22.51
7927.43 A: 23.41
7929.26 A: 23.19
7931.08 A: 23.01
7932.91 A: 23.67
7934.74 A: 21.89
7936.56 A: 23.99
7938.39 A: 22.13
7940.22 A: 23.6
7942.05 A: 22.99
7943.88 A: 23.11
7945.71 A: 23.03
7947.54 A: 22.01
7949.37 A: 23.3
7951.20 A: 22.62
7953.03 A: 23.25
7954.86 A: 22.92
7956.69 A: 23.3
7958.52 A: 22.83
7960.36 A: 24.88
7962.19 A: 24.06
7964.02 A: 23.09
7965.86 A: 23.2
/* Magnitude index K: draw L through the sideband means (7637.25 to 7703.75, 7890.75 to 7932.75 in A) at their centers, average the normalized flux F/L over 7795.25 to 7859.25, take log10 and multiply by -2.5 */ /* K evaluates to 0.00 mag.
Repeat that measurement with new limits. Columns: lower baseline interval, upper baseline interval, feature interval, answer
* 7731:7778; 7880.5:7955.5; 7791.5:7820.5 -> 0.009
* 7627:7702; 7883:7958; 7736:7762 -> -0.016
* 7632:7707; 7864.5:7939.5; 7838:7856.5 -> 0.012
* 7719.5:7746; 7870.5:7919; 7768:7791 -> 0.009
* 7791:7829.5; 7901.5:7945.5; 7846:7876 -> 0.017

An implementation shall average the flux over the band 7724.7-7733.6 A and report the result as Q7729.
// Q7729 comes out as 24.4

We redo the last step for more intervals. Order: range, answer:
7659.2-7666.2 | 23.9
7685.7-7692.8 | 24.1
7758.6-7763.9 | 23.9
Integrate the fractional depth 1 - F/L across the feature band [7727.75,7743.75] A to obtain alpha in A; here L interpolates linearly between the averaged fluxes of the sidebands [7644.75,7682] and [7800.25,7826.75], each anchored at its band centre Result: -0.6 A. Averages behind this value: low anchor 24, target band 24.8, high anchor 23.9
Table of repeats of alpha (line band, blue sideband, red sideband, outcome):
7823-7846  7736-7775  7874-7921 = 0.2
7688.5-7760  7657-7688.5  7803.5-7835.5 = -0.6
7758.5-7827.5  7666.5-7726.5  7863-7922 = -0.4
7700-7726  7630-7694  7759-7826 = 0.1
